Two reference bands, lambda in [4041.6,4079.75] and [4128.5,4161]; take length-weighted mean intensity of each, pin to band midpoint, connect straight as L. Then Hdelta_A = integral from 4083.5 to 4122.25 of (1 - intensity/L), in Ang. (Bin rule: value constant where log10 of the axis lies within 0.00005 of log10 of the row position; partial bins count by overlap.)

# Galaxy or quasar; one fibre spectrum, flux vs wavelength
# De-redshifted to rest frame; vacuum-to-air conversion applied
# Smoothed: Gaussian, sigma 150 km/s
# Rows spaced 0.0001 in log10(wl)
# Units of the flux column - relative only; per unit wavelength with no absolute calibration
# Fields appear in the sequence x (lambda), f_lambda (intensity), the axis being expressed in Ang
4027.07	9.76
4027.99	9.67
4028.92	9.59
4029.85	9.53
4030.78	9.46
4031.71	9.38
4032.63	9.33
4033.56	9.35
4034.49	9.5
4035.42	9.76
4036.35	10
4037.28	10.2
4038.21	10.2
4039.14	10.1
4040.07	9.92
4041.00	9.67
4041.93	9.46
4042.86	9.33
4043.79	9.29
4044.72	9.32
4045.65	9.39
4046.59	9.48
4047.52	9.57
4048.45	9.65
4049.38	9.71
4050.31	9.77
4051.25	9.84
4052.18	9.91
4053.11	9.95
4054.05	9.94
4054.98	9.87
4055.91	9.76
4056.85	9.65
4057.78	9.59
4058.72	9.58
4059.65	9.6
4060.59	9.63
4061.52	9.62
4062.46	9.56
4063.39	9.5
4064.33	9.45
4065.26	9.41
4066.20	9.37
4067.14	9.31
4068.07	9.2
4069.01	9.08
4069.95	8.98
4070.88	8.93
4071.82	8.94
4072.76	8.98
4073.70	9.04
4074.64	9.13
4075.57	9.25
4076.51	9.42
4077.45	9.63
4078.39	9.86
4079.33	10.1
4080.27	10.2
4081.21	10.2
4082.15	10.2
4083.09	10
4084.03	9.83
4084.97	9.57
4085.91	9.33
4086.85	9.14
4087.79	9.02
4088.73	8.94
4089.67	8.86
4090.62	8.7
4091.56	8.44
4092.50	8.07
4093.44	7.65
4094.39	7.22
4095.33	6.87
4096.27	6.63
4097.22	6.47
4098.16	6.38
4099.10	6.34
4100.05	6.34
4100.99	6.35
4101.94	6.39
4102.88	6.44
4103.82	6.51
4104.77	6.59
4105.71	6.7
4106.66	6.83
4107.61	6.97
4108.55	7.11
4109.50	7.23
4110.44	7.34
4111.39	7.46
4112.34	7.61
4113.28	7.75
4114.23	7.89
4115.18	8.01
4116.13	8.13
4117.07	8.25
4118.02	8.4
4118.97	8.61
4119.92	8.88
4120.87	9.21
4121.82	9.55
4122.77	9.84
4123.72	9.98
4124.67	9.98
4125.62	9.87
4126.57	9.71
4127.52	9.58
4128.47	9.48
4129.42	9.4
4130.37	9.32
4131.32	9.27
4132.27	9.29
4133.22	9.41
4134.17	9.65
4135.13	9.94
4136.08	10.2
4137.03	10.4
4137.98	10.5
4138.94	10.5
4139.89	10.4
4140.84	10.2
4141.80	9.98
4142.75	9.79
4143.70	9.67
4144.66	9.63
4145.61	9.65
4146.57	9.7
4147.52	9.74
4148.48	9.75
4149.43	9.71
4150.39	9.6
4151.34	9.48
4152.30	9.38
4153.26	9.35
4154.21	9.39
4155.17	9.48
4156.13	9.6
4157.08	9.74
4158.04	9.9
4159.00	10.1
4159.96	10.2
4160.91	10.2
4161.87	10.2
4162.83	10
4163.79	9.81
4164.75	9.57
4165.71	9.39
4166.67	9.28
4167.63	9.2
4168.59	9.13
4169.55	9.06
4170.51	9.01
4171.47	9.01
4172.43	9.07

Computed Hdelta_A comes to 7.5 Ang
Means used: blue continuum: 9.49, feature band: 7.76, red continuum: 9.77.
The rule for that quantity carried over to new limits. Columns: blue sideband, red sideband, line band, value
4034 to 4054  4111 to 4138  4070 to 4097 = 1.3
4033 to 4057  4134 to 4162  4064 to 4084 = 0.6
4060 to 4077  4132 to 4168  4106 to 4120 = 2.7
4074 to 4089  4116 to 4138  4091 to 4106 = 4.3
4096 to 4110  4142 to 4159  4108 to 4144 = -4.7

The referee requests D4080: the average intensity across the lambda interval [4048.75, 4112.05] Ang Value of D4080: 8.65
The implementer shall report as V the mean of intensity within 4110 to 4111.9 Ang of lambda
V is 7.38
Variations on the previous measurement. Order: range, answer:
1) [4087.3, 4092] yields 8.79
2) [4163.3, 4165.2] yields 9.68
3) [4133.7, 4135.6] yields 9.75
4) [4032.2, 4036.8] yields 9.58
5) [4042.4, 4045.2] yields 9.33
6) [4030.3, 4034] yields 9.39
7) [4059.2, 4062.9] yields 9.59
